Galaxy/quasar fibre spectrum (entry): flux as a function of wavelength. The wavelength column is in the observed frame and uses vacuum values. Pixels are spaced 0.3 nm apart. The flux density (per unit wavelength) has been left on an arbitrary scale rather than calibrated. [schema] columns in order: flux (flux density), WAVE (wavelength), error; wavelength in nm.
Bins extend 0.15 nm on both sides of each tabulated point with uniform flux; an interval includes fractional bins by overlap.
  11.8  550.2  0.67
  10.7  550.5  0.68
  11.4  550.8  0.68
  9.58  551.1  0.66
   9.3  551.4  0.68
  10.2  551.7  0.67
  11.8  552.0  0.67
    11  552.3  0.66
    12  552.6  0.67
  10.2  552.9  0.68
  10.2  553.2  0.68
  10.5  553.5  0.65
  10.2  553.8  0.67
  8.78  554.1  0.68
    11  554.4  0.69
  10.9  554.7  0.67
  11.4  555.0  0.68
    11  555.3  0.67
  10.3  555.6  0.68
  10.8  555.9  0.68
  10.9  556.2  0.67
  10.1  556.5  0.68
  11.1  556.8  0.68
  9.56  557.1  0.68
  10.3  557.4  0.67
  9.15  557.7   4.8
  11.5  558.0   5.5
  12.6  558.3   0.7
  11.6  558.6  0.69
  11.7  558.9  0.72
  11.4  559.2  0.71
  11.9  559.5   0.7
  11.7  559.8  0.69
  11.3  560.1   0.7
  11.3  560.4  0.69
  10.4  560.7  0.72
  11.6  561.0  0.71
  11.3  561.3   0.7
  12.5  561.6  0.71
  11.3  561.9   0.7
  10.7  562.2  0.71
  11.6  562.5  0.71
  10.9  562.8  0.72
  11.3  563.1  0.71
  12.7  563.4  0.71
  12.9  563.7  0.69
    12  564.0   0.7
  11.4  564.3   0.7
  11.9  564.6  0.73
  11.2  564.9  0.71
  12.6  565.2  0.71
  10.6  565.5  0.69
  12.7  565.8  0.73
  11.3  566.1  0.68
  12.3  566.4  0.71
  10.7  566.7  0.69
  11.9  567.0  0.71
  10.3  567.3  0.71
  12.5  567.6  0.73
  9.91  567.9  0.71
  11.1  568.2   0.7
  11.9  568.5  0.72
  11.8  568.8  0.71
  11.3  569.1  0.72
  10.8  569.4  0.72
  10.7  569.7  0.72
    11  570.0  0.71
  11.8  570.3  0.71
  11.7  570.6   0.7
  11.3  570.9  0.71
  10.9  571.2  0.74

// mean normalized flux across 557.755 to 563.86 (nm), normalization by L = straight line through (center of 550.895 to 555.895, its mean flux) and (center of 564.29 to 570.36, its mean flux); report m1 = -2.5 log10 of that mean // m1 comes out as -0.055 mag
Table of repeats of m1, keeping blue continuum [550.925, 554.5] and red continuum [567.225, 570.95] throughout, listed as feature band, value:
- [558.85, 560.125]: -0.08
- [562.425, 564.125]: -0.09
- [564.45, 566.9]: -0.06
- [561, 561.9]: -0.09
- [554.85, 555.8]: -0.04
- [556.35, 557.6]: 0.04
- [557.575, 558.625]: -0.05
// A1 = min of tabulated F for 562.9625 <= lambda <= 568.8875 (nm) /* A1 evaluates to 9.91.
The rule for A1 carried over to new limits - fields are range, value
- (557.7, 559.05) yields 9.15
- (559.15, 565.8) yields 10.4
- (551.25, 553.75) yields 9.3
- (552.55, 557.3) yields 8.78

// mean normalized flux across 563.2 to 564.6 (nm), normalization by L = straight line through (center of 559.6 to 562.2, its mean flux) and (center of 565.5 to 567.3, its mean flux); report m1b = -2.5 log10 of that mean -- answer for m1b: -0.06 mag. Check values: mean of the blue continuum 11.4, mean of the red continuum 11.6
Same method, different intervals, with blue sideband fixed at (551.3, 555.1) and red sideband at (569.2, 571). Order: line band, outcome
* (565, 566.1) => -0.08 mag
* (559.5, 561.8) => -0.06 mag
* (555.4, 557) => 0.01 mag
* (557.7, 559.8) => -0.08 mag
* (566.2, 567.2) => -0.04 mag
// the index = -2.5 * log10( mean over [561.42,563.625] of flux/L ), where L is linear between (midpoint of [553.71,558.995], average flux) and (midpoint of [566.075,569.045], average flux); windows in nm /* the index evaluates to -0.051 mag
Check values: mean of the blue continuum 10.7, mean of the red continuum 11.4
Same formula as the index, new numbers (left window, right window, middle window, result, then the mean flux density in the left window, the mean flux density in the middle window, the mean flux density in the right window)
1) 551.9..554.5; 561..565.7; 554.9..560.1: 0.005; 10.6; 11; 11.7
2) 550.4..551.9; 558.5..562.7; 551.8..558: 0.015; 10.3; 10.6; 11.4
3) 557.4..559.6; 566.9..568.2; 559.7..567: -0.037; 11.3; 11.6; 11.1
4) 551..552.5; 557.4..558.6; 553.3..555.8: 0.022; 10.5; 10.5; 11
